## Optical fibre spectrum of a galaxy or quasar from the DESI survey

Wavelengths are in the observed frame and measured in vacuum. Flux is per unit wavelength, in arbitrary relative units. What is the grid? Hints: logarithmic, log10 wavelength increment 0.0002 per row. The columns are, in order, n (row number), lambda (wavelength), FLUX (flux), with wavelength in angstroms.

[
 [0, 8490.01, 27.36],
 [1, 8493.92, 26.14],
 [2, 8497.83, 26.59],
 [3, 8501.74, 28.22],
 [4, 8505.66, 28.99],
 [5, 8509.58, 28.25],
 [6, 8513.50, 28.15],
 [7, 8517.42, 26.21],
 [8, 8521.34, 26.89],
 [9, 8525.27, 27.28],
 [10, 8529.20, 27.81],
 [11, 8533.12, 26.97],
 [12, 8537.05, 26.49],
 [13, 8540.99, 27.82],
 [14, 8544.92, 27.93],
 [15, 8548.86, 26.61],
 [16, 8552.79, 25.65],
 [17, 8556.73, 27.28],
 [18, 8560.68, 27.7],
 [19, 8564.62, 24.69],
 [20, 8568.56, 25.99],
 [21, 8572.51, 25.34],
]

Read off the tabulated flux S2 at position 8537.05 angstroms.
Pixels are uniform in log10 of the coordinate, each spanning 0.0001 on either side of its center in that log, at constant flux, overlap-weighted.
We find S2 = 26.49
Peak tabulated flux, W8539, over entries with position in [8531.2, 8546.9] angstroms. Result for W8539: 27.93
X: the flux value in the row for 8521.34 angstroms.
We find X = 26.89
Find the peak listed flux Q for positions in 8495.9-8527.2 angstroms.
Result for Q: 28.99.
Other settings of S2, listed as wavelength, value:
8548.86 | 26.61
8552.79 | 25.65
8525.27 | 27.28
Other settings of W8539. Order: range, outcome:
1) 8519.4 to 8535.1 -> 27.81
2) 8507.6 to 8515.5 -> 28.25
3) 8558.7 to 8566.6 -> 27.7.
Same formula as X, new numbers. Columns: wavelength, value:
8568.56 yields 25.99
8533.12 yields 26.97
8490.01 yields 27.36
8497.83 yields 26.59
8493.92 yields 26.14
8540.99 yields 27.82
